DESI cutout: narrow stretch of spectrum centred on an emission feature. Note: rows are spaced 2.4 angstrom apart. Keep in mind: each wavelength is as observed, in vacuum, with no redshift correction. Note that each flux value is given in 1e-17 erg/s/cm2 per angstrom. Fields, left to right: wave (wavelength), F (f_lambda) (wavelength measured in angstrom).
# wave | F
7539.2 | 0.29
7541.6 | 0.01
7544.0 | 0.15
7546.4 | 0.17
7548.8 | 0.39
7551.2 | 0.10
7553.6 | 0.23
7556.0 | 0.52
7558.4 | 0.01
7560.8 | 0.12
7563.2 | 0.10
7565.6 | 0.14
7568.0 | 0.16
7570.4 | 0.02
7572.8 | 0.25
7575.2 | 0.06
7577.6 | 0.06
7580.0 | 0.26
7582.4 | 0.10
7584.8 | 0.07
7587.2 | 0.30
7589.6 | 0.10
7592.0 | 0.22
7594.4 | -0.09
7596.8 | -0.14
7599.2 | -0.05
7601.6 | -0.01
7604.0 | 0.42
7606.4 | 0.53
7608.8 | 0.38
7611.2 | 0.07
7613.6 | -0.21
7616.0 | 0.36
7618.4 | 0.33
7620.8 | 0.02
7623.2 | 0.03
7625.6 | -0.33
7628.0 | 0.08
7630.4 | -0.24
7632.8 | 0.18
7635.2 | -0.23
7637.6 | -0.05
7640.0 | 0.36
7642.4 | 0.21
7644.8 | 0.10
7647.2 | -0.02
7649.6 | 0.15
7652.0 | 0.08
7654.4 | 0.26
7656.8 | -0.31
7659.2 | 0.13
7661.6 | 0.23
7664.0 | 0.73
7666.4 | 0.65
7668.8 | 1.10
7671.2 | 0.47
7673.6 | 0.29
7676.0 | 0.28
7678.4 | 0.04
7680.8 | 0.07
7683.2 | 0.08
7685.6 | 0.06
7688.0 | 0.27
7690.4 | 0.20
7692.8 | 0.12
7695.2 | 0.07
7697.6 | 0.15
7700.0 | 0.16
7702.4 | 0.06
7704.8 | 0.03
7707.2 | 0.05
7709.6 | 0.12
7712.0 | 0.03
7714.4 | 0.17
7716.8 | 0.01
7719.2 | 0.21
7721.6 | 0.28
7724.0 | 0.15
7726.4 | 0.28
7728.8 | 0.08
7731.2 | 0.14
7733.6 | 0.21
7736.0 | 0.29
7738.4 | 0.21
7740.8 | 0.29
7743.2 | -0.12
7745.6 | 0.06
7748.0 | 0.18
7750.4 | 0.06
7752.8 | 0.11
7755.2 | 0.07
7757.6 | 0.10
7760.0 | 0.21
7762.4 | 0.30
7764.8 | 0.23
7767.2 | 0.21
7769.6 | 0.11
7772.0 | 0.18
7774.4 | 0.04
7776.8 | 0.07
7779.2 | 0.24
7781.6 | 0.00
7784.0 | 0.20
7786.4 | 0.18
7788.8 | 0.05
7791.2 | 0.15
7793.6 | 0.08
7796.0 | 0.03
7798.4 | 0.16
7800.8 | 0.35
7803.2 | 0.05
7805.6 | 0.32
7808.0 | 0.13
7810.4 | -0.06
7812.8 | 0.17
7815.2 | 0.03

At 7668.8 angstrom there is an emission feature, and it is [O II] 3727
